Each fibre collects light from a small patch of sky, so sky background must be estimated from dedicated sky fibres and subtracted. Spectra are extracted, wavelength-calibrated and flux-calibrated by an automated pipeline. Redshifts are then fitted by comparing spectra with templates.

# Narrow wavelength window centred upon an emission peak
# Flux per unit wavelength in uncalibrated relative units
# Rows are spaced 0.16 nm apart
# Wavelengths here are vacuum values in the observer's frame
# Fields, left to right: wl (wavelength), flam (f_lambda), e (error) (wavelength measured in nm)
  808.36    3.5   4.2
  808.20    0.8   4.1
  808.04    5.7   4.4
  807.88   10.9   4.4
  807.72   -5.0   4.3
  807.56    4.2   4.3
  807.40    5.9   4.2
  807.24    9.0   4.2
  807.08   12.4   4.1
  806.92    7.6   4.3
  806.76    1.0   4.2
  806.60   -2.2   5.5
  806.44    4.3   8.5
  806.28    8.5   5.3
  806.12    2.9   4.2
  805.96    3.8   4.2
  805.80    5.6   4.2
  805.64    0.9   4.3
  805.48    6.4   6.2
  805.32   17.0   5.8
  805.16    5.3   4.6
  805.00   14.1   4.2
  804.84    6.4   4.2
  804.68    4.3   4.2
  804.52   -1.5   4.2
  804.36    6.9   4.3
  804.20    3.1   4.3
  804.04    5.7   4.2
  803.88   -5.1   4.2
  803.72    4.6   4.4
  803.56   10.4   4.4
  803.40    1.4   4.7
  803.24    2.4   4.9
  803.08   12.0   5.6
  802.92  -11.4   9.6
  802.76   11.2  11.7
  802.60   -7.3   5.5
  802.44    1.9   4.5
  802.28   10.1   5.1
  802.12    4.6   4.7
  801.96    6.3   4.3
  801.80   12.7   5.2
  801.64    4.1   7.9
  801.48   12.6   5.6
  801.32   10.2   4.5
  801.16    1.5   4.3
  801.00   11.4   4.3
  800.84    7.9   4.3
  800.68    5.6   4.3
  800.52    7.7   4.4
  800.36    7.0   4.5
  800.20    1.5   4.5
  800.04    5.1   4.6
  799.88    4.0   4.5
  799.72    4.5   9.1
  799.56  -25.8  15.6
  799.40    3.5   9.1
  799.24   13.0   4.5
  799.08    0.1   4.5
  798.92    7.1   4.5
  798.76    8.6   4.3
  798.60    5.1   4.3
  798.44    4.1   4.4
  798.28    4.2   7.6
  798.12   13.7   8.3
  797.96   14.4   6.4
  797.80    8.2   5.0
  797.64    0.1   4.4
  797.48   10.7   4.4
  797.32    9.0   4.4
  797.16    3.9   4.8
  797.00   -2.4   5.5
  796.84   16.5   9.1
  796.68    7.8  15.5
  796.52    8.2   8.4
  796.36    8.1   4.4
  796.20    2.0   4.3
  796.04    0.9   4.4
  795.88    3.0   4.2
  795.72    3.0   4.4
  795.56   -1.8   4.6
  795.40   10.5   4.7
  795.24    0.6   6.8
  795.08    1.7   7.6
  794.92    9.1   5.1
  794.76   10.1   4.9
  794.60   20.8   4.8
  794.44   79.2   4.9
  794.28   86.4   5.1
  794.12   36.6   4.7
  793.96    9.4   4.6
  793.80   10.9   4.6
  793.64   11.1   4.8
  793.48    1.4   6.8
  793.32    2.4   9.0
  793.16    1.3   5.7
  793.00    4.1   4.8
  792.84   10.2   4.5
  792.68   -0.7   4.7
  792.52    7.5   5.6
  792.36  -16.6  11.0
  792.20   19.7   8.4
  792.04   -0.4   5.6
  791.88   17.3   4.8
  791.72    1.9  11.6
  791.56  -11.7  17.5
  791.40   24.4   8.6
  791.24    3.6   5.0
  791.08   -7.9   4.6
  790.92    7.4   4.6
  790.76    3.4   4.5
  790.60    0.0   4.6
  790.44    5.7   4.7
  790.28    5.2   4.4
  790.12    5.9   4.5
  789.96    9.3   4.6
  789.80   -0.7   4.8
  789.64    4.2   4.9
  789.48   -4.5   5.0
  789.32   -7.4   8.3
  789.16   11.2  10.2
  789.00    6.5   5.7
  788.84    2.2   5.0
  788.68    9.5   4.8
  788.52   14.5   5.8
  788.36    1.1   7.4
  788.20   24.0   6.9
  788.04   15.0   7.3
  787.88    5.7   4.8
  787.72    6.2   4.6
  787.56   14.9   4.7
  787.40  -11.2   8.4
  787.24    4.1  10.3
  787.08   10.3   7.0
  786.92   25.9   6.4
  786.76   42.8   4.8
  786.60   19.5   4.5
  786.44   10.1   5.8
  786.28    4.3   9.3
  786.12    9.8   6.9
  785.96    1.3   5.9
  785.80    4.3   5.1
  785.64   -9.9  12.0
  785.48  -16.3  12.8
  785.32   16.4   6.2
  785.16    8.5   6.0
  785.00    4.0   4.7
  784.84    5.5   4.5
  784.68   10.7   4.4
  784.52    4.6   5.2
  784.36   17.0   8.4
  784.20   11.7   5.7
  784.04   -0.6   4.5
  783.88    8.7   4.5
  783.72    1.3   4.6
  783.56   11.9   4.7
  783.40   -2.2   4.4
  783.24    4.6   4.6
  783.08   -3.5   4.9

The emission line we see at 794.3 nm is [O III]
